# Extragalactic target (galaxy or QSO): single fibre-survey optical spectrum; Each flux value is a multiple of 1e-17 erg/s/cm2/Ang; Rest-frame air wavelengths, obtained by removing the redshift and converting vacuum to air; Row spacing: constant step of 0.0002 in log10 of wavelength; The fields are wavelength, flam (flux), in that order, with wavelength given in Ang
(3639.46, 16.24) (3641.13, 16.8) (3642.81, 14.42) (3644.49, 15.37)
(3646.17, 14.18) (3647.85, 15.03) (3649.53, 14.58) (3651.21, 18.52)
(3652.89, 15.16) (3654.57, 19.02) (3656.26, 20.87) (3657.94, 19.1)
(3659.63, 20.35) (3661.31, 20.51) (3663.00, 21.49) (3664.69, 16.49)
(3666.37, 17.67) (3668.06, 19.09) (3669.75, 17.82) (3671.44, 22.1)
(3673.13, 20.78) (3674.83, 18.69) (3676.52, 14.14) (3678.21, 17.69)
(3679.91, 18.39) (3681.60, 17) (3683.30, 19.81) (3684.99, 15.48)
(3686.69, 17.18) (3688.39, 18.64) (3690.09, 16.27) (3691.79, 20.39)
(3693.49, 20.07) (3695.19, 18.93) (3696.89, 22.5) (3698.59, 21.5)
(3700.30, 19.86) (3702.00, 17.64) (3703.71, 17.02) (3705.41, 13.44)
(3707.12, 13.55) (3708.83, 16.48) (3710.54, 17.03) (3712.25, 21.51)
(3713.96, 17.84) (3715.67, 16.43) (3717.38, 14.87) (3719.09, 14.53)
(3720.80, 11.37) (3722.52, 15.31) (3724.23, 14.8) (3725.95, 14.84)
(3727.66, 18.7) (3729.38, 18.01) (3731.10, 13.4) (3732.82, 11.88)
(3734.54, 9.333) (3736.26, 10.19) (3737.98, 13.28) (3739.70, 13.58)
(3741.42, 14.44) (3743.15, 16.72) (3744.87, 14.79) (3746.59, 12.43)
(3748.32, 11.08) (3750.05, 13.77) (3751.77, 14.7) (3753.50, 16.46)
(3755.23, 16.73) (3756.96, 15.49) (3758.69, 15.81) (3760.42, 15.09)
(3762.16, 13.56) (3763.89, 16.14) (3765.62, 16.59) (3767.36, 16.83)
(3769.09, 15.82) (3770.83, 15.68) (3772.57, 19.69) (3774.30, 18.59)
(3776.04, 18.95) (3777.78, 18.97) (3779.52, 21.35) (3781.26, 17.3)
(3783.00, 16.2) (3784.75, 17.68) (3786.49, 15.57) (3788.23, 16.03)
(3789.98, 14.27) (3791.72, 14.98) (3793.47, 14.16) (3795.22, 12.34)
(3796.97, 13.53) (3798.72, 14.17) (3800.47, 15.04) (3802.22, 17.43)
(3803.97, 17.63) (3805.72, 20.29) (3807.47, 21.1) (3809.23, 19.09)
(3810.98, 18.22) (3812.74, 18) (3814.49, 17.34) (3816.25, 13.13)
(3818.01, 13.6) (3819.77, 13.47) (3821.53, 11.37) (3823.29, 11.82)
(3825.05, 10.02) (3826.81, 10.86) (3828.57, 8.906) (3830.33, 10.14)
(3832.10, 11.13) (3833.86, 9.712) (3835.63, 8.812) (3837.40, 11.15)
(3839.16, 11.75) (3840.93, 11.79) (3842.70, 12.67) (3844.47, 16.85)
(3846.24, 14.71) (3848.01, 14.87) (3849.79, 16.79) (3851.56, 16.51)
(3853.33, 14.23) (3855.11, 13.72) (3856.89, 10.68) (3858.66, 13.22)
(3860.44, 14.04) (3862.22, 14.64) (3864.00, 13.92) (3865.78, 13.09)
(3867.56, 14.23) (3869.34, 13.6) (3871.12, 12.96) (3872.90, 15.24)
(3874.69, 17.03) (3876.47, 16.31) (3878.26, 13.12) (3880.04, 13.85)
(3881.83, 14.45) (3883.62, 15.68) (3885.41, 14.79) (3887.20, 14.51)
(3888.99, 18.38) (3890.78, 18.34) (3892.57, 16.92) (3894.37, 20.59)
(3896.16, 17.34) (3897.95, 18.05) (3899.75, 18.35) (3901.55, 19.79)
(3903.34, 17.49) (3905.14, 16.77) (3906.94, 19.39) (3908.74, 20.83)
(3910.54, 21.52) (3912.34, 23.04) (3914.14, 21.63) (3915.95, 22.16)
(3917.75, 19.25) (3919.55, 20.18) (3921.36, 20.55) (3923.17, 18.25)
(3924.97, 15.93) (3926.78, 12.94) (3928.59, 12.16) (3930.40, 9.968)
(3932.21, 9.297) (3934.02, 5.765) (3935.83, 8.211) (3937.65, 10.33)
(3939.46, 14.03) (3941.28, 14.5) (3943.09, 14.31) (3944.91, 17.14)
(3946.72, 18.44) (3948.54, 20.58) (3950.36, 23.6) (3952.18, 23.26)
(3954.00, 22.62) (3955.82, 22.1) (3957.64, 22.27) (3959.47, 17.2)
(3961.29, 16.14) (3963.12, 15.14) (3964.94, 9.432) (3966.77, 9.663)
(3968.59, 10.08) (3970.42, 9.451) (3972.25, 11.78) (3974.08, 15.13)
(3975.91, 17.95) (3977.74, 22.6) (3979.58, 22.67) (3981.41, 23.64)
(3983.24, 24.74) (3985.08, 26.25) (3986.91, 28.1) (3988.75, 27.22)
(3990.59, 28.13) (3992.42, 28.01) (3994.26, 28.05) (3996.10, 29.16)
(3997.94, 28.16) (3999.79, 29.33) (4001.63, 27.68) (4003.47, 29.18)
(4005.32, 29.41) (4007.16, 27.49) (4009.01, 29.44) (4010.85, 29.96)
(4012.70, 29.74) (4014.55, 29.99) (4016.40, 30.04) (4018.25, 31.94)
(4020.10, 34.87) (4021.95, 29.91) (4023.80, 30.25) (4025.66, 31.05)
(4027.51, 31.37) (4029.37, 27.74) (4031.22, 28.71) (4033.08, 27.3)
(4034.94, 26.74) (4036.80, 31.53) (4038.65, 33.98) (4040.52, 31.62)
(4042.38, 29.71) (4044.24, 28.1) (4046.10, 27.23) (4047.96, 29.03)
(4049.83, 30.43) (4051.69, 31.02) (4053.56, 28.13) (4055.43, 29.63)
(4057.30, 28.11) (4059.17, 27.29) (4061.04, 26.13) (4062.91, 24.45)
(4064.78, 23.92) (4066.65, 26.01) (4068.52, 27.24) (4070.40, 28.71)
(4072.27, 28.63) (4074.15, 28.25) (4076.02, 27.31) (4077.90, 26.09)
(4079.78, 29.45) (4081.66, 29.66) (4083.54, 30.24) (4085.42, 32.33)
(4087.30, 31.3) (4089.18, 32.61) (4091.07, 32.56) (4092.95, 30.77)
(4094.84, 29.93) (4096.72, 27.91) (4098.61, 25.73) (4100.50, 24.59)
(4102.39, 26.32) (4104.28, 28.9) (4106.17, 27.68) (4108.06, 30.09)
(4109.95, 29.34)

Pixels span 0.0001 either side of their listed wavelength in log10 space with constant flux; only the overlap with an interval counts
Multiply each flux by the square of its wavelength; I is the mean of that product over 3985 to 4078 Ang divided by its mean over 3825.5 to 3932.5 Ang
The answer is 2.02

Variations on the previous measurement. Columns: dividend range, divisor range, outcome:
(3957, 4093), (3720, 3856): 2.04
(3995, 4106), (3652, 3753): 2.08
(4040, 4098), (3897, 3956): 1.79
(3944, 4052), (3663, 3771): 1.79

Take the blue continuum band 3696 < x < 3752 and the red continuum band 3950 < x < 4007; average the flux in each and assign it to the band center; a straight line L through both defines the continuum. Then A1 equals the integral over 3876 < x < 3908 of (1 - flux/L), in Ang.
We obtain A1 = 4.55 Ang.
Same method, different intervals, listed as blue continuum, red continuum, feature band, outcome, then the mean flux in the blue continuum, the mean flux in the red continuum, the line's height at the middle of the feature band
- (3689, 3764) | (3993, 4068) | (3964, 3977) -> 7.1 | 15.7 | 29.1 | 26.4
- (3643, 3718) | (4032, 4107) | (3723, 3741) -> 5.1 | 17.9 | 28.7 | 19.4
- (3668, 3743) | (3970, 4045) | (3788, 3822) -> 7.4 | 16.7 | 27.4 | 20.2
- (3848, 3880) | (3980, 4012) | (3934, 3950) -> 5.7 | 14.3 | 27.8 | 22.3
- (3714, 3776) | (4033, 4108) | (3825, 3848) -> 8.9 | 15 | 28.7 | 18.8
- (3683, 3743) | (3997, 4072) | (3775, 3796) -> 2.8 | 16.3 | 29.1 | 19.1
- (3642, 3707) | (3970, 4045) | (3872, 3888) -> 5.9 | 18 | 27.4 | 23.8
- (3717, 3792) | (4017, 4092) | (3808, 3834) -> 7.1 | 15.4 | 29.3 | 18.5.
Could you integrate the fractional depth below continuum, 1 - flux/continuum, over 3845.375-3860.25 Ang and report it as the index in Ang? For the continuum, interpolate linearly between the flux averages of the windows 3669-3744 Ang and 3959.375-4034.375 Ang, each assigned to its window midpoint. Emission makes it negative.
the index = 4.6 Ang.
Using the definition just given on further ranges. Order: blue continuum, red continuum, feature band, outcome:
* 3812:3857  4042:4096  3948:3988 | 5.6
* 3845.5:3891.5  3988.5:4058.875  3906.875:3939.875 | 6.1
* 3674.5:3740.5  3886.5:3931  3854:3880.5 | 5.8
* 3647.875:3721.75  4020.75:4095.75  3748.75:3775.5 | 5.6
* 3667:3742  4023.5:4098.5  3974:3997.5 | 1.1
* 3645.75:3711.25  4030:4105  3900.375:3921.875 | 3.7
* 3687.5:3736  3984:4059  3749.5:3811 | 9.0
